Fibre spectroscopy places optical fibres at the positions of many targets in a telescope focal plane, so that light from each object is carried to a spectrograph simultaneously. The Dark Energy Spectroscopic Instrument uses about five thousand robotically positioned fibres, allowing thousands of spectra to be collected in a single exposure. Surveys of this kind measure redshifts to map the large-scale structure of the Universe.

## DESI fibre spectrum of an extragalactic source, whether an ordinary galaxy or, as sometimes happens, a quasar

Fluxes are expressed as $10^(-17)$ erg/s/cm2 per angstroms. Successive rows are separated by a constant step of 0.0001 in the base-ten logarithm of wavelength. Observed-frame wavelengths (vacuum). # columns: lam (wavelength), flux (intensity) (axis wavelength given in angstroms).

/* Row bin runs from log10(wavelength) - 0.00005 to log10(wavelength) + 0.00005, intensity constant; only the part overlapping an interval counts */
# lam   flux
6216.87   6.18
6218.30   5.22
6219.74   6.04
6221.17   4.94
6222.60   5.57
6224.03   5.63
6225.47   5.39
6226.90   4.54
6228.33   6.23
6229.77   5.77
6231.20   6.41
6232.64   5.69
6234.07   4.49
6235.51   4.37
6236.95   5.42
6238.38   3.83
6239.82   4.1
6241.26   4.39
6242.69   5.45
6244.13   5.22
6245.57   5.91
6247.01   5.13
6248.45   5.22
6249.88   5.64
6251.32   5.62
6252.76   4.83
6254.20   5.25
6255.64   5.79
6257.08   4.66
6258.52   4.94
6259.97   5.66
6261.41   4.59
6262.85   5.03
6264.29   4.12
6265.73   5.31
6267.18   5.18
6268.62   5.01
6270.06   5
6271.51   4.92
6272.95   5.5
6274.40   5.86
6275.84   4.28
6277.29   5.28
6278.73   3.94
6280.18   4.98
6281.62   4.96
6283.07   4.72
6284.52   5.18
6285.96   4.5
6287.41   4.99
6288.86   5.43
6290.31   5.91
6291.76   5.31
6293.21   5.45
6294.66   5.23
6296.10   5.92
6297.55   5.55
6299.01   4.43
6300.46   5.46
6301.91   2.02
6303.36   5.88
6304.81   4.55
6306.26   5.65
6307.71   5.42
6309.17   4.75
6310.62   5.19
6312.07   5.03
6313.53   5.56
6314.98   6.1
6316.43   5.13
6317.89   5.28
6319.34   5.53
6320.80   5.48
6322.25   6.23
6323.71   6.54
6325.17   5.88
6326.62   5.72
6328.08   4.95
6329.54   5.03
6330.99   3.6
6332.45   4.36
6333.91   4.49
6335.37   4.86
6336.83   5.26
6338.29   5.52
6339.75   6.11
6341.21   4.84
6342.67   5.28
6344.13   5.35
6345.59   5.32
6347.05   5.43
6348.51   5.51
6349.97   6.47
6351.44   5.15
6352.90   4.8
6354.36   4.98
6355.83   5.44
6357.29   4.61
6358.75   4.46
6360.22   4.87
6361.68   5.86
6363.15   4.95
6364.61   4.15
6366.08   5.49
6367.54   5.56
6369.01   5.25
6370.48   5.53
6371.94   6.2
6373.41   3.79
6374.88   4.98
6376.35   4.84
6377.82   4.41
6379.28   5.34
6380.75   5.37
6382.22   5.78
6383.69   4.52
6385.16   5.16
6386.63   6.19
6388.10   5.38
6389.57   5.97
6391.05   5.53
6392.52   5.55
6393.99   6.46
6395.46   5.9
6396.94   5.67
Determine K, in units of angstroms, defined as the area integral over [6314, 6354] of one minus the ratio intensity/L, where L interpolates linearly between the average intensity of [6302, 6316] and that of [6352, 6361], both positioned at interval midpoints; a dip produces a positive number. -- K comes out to -2.5 angstroms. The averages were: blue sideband 5.19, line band 5.34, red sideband 4.87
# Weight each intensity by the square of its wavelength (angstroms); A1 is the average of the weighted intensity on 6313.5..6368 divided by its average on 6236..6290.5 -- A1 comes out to 1.07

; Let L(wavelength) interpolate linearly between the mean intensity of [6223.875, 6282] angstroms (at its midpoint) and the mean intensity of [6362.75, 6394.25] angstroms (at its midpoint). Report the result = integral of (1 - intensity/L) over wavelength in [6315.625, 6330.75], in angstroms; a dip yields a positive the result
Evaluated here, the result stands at -0.9 angstroms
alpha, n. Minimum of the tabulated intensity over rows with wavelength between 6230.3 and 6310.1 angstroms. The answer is 2.02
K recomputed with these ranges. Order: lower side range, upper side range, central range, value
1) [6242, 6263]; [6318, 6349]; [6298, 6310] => 1.12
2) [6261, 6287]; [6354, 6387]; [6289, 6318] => -1.28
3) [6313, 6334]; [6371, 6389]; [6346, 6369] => 0.27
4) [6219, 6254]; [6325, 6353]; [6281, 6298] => -0.14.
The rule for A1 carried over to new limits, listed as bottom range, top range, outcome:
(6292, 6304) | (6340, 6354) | 1.09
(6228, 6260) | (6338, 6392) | 1.05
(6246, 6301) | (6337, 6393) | 1.06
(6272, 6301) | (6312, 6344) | 1.05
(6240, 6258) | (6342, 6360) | 1.03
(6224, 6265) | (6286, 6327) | 1.06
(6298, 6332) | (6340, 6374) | 1.02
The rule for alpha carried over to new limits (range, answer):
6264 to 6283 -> 3.94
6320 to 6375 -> 3.6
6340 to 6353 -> 4.8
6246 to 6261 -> 4.66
